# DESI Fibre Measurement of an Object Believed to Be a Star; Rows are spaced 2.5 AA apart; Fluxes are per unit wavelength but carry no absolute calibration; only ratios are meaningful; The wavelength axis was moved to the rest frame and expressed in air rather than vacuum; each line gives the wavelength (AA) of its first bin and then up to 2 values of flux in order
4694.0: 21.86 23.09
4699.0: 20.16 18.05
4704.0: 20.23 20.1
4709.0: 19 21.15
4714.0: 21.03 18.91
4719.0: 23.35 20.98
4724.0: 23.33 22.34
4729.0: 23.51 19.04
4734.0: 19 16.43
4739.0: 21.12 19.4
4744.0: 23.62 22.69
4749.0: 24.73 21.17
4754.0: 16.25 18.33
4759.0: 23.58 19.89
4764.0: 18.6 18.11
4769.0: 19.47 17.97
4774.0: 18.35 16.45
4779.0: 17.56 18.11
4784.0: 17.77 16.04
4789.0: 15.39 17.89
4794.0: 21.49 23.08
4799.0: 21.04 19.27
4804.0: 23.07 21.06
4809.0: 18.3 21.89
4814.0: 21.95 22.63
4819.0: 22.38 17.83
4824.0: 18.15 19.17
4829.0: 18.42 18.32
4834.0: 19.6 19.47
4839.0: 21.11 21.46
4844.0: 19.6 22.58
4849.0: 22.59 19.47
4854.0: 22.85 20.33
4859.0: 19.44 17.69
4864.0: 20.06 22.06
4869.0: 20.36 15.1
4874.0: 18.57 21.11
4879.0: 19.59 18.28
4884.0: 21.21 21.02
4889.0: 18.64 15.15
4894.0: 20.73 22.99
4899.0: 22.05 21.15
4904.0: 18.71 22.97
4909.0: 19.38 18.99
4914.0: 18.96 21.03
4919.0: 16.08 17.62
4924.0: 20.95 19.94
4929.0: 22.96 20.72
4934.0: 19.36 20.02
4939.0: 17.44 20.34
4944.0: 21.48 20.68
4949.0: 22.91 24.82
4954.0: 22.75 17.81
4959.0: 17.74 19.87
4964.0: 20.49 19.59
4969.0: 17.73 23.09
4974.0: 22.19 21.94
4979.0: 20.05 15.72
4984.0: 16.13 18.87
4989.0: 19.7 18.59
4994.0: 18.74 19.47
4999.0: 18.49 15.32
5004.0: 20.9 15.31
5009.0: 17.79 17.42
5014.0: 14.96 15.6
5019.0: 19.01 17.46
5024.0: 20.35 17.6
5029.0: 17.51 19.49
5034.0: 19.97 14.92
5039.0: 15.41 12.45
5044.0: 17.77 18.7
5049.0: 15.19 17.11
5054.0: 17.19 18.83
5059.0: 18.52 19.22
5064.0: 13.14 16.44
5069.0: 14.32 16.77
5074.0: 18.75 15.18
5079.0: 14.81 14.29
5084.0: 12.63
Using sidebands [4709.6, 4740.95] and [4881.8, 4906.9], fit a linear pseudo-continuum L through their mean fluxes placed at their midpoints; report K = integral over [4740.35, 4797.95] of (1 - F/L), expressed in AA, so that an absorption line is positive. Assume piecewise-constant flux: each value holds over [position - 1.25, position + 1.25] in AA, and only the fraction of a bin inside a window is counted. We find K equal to 3.5 AA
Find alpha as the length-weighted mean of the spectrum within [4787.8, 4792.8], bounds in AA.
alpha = 16.7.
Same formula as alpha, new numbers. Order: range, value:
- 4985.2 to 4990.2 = 19.2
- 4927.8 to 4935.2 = 21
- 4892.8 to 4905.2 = 21.1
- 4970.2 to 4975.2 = 22.6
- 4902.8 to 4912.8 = 20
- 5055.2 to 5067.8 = 17.2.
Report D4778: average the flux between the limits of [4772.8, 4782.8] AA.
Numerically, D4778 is 17.6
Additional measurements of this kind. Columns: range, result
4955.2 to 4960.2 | 17.8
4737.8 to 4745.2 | 21.4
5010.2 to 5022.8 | 16.9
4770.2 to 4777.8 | 17.6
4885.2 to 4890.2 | 19.9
